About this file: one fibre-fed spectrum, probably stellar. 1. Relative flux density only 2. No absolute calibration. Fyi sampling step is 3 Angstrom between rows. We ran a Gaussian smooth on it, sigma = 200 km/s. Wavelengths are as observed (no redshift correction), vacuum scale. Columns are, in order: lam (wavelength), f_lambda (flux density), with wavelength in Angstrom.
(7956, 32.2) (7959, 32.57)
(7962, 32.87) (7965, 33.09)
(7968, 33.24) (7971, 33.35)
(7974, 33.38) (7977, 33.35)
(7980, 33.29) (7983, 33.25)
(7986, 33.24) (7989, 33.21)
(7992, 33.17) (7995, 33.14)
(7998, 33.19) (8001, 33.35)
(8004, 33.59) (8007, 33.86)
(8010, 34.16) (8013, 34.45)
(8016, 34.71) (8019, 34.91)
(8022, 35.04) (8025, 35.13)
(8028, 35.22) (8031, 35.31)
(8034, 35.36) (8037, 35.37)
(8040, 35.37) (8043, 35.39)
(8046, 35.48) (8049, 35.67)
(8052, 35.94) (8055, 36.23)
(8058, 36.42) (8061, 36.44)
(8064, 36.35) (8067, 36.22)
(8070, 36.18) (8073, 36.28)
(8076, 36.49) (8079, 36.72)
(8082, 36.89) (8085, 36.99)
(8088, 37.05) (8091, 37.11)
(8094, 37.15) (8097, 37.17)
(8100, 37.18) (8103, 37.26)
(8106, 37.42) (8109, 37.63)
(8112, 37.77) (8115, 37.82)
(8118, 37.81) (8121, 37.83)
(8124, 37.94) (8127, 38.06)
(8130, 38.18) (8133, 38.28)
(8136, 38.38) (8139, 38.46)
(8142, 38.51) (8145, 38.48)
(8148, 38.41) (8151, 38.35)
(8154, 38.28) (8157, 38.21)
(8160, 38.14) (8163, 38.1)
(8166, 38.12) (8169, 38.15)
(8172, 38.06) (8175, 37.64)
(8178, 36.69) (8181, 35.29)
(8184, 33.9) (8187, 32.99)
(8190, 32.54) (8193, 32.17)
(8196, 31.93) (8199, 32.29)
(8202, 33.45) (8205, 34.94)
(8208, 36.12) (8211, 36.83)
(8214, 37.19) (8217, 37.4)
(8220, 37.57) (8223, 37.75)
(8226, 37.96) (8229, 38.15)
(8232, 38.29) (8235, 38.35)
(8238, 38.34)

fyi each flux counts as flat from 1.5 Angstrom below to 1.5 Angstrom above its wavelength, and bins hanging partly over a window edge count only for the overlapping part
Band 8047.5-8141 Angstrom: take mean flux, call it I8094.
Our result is 37.1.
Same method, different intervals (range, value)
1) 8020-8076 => 35.8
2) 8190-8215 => 34.2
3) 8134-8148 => 38.4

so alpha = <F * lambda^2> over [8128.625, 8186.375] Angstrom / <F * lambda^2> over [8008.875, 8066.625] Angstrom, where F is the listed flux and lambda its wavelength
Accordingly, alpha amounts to 1.1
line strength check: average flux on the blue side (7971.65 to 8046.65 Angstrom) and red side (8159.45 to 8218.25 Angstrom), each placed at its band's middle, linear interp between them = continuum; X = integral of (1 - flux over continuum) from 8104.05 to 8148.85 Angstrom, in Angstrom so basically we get -3.79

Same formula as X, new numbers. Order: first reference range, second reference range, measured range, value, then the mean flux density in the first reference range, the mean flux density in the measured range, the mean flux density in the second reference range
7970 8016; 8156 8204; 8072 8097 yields -1.7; 33.5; 36.9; 35.4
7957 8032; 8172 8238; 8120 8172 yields -4.4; 33.7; 38.2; 35.8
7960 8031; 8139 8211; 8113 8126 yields -0.9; 33.8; 37.9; 36.2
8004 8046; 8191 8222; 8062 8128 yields -4.1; 34.9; 37.1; 35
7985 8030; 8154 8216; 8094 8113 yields -1.3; 34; 37.4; 35.7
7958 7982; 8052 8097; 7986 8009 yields 0.5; 33.2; 33.4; 36.6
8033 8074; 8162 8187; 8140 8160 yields -1.0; 35.9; 38.4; 36.7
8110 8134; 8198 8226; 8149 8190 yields 0.1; 37.9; 36.9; 36.1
